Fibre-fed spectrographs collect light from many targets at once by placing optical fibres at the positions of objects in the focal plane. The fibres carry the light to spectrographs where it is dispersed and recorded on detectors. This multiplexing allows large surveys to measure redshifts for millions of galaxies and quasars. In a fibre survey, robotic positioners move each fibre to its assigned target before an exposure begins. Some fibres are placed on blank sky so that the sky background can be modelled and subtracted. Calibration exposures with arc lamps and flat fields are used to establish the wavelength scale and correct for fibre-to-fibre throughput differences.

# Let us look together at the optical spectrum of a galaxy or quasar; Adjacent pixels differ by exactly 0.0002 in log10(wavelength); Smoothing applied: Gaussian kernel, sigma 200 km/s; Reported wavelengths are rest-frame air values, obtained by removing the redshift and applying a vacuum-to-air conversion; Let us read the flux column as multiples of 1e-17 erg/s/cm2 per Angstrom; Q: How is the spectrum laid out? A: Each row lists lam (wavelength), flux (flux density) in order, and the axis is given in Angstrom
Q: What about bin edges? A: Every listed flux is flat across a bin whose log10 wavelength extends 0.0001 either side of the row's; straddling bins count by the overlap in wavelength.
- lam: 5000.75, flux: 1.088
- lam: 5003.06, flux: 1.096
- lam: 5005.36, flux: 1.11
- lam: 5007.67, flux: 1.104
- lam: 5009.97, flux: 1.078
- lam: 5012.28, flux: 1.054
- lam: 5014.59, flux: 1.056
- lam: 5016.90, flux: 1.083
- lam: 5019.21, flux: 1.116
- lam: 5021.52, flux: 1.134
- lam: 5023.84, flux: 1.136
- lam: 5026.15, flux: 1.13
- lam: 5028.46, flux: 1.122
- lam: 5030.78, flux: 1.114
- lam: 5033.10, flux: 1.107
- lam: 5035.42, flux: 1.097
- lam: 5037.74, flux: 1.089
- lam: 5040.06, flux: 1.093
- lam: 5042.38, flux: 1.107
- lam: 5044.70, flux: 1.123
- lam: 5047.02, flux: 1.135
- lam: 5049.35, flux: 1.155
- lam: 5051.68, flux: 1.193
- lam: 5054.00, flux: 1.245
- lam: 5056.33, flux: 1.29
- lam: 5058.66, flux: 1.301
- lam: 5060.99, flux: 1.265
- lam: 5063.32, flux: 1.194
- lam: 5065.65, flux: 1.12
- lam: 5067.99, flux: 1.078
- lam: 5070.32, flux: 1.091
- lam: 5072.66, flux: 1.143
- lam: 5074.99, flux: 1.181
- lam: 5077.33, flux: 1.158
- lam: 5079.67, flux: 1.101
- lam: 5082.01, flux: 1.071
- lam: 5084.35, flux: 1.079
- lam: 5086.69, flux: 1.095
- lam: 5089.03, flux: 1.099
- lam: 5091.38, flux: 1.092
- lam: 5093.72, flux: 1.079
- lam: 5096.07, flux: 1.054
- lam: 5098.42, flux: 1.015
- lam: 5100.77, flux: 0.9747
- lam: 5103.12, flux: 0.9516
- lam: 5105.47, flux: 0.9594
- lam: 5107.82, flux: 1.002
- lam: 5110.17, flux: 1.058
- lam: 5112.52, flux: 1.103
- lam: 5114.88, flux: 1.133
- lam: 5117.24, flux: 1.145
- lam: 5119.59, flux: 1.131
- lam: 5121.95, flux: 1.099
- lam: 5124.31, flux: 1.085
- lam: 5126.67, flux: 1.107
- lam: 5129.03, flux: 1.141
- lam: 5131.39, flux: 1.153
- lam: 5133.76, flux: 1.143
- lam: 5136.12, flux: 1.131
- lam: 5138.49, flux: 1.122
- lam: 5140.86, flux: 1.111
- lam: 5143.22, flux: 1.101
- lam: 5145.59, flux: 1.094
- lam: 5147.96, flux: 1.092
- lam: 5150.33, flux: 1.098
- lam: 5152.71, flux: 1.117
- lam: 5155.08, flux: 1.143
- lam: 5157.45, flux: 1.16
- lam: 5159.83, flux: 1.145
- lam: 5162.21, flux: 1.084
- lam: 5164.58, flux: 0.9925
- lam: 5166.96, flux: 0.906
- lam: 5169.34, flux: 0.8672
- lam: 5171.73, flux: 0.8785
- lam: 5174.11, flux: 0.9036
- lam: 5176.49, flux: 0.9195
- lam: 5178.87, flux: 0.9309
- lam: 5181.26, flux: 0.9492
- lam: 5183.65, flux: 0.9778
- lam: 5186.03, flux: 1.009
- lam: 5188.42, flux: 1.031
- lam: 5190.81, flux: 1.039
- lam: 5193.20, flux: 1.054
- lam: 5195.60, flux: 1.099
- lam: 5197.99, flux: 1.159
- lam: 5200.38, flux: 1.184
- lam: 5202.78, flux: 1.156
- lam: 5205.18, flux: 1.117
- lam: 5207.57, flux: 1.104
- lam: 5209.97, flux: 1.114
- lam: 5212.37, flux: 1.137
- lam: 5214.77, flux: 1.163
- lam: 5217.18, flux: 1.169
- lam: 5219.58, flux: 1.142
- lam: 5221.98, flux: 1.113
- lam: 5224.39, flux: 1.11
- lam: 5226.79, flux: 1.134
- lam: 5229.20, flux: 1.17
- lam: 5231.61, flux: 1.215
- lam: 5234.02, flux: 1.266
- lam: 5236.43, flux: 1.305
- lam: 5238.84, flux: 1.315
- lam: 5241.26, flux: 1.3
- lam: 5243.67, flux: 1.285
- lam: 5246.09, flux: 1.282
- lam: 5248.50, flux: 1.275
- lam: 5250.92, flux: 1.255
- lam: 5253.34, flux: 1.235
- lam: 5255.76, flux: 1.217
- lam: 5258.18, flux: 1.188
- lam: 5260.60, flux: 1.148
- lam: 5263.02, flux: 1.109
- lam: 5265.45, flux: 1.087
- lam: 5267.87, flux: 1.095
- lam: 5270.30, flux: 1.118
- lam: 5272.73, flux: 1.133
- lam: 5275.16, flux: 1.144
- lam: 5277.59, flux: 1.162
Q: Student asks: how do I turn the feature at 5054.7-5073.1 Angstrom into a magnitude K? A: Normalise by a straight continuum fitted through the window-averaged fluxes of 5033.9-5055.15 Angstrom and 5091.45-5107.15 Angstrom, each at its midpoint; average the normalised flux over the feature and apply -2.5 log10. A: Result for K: -0.09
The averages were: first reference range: 1.14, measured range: 1.19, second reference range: 1.01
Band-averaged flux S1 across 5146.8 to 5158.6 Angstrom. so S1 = 1.12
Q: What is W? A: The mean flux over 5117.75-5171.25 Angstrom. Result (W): 1.09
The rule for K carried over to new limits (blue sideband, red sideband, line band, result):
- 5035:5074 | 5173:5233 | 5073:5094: 0.04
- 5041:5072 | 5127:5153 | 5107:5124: 0.04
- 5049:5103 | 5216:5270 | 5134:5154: 0.05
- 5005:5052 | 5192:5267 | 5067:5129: 0.05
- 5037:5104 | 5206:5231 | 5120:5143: 0.01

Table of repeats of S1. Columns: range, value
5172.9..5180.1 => 0.919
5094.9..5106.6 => 0.991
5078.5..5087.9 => 1.09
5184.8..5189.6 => 1.02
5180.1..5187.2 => 0.979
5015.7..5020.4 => 1.1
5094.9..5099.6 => 1.03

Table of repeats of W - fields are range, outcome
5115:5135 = 1.13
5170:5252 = 1.12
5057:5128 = 1.1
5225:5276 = 1.2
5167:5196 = 0.965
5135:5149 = 1.11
